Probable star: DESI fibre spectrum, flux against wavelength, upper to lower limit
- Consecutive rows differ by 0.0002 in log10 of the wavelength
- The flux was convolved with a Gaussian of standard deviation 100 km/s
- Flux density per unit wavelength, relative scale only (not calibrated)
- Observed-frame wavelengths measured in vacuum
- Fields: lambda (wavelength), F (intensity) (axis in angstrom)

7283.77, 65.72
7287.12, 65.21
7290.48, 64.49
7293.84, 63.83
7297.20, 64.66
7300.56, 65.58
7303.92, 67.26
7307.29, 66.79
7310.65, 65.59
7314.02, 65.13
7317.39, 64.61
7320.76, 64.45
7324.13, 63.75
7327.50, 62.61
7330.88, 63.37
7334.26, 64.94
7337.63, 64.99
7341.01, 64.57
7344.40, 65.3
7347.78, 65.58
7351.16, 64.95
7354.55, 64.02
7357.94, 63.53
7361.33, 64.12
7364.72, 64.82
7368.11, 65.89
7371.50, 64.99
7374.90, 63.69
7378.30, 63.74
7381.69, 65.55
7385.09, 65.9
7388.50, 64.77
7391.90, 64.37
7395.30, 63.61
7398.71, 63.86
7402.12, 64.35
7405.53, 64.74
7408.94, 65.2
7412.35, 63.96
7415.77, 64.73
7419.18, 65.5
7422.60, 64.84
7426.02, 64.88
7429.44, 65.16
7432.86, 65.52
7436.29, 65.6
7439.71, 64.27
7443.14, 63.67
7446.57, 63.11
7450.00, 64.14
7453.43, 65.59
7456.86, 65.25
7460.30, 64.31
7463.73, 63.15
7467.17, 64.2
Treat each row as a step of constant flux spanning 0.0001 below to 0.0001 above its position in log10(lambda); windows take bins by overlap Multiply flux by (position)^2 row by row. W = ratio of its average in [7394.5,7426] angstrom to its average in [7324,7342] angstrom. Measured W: 1.03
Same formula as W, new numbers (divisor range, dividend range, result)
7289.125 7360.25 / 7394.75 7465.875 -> 1.03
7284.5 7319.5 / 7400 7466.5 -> 1.03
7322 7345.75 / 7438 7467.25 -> 1.03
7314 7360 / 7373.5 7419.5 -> 1.02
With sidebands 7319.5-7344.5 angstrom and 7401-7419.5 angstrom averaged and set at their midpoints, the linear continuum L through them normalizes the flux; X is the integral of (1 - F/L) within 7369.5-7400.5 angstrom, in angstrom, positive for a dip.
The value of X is 0.0 angstrom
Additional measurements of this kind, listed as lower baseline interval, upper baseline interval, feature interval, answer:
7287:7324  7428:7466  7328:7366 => 0.3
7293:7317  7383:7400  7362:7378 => 0.0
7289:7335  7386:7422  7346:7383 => 0.0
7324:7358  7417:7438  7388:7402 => 0.2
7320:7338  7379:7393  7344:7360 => -0.1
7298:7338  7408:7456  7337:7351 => 0.0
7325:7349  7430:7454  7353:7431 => -0.2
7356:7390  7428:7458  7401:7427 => 0.0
